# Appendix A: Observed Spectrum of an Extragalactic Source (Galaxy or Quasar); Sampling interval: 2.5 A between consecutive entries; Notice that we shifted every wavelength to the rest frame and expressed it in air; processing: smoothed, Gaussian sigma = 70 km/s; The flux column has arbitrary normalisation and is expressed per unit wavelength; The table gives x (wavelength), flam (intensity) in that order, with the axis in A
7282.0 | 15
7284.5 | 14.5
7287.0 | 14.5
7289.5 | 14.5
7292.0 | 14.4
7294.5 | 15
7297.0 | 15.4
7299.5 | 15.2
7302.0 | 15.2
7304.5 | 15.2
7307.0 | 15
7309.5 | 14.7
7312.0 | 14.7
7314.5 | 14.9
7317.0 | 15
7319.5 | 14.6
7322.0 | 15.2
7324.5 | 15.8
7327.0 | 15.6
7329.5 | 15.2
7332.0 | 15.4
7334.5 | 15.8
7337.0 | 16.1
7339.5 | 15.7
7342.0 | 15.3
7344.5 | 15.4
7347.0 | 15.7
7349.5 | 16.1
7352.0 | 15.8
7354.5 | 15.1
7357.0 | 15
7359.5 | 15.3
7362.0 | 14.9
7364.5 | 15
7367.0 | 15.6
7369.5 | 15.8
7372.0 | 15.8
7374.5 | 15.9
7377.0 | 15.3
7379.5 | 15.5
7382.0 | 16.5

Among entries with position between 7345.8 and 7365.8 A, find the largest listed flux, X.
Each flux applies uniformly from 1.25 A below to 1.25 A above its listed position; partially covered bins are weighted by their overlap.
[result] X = 16.1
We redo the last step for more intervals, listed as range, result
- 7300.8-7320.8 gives 15.2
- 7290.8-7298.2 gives 15.4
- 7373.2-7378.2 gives 15.9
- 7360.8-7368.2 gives 15.6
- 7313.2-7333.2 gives 15.8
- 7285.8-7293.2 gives 14.5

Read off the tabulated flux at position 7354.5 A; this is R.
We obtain 15.1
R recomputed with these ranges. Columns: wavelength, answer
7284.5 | 14.5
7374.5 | 15.9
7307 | 15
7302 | 15.2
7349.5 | 16.1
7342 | 15.3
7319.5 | 14.6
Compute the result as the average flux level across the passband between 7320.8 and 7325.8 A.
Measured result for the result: 15.5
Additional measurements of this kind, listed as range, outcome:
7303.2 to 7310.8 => 15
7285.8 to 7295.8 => 14.6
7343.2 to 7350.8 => 15.7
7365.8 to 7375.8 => 15.8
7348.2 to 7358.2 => 15.5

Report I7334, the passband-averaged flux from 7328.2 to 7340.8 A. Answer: 15.6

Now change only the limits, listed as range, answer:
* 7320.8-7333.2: 15.4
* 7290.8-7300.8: 15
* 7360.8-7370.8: 15.3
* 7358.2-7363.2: 15.1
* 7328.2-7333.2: 15.3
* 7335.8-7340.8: 15.9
